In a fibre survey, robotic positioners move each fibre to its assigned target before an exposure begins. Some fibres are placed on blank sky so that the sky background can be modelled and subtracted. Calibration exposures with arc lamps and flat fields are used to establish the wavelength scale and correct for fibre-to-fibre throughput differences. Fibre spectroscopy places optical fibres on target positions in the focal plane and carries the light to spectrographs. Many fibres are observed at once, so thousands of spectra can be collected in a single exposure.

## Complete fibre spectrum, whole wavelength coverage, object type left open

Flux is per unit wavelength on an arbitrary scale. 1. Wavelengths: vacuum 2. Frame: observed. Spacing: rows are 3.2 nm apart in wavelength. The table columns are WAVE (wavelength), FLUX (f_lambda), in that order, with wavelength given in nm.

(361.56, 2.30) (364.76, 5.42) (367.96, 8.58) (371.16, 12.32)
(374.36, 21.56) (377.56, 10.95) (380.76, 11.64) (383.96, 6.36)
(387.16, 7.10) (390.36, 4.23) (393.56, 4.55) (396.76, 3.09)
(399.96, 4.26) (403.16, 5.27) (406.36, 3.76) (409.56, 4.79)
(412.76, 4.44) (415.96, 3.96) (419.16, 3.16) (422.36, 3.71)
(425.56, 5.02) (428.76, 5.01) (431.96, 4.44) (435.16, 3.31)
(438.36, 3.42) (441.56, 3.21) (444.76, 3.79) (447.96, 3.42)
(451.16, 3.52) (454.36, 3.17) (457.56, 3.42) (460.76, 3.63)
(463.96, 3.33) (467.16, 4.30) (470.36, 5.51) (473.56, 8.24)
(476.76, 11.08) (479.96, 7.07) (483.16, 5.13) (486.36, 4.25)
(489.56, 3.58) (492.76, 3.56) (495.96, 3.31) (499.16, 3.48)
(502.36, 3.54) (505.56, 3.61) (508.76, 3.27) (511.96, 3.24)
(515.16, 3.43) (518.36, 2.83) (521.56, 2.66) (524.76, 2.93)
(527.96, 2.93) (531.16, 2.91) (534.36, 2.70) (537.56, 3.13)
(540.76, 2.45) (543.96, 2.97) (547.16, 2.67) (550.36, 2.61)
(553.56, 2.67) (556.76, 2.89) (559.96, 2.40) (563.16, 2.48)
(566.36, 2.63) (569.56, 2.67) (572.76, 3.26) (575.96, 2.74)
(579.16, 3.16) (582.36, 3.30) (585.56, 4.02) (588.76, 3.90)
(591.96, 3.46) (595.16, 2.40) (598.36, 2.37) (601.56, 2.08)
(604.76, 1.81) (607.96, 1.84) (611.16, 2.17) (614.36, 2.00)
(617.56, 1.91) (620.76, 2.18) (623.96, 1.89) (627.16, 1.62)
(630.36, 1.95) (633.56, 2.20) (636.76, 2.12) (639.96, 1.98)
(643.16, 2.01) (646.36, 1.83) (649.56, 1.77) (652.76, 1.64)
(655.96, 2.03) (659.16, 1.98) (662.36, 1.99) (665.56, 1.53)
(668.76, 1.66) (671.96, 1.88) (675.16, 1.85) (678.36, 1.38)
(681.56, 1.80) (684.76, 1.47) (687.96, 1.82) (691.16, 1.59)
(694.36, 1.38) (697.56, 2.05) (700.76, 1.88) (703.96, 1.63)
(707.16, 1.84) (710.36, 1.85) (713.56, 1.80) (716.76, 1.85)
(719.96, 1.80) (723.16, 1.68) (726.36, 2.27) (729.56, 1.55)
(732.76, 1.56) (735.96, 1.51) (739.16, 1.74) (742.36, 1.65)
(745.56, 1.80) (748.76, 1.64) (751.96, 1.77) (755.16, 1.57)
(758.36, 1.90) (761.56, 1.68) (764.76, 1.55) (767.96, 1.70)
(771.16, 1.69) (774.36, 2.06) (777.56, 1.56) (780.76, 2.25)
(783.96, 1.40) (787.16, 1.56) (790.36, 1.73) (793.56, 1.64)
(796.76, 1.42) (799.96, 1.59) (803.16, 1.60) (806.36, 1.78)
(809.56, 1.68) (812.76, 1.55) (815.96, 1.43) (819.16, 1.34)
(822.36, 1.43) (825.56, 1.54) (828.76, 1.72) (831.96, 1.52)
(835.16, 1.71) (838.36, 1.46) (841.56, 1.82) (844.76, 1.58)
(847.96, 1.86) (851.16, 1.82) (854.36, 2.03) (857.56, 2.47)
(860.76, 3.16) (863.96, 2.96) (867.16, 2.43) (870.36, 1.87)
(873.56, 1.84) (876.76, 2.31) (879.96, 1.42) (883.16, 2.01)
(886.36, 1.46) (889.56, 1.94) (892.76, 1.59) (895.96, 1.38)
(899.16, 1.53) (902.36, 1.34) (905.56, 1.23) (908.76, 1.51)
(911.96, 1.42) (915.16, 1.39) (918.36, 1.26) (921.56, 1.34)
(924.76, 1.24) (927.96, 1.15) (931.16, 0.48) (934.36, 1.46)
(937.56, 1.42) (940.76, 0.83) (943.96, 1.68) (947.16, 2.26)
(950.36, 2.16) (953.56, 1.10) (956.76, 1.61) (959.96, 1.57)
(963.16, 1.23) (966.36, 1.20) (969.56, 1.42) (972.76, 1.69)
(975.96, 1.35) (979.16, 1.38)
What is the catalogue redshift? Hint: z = 2.08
